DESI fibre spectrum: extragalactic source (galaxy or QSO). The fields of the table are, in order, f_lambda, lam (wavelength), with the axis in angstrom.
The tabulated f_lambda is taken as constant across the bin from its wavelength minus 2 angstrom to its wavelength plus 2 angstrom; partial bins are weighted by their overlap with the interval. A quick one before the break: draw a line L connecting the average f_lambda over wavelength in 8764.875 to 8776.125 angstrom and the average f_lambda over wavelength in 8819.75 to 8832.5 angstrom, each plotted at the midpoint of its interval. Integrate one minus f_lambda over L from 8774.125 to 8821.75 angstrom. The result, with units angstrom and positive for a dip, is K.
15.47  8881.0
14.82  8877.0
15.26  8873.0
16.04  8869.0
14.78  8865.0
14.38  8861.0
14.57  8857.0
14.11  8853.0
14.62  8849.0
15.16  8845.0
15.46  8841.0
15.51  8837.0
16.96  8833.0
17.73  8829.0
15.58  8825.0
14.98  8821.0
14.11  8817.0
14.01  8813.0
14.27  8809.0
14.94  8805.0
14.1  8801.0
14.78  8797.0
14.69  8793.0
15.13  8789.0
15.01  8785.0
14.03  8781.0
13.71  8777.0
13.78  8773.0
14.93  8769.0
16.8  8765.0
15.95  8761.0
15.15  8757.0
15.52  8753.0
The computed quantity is 3.2 angstrom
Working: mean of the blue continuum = 14.8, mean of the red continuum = 16.3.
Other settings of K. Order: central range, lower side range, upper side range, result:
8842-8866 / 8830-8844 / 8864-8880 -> 1.59 angstrom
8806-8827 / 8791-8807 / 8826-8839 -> 1.44 angstrom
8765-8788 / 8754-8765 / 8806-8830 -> 1.48 angstrom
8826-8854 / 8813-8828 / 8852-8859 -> -2.03 angstrom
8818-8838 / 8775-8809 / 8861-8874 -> -1.64 angstrom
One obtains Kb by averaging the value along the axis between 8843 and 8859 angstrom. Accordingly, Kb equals 14.6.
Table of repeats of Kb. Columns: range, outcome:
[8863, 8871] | 15.4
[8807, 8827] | 14.6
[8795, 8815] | 14.4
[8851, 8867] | 14.5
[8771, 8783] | 13.8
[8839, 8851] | 15.1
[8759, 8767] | 16.4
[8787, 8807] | 14.7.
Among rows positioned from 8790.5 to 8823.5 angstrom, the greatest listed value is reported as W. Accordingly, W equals 14.98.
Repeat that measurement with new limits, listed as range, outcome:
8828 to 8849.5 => 17.73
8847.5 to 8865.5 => 14.78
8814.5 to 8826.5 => 15.58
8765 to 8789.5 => 16.8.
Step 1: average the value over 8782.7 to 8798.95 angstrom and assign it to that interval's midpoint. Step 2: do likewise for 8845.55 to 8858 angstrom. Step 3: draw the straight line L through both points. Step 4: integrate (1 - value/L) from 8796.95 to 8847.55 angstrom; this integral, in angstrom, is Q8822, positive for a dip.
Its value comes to -1.8 angstrom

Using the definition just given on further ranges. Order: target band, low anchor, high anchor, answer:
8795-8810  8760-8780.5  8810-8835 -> 0.7 angstrom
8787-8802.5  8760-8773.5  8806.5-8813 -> 0.0 angstrom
